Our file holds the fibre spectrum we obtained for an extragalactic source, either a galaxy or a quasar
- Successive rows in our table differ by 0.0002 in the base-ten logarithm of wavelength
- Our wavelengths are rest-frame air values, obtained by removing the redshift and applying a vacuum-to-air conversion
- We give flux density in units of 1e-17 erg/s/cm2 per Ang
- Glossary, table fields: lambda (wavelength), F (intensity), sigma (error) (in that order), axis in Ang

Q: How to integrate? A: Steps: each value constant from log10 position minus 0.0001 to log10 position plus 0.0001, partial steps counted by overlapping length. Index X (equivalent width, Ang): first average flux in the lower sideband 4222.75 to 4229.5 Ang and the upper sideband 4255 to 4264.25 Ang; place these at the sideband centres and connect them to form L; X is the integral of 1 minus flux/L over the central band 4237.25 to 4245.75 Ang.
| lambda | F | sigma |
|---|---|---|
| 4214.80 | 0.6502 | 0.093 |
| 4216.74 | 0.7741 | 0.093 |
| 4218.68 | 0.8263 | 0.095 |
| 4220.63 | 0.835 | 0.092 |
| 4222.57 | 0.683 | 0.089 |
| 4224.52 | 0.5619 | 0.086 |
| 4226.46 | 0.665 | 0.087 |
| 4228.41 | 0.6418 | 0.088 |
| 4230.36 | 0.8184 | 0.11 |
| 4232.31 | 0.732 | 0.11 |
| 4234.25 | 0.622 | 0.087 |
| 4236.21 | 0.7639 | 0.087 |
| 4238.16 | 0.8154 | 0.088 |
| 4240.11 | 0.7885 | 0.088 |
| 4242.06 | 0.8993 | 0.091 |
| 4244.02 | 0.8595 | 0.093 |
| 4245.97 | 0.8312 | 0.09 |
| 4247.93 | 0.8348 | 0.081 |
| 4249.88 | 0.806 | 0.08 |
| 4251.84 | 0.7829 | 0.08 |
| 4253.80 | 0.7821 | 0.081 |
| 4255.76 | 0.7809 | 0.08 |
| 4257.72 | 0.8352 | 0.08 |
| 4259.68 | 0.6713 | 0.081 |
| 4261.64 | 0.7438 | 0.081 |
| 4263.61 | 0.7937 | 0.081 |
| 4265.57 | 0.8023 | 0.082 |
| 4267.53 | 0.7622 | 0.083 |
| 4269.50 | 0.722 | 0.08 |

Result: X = -1.8 Ang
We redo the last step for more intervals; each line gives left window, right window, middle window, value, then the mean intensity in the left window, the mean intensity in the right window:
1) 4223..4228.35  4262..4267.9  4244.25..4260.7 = -1.4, 0.625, 0.784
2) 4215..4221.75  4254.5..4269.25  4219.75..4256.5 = 0.8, 0.791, 0.768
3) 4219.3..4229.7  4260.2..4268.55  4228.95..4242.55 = -1.1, 0.686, 0.77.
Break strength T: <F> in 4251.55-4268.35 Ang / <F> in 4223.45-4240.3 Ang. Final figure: 1.09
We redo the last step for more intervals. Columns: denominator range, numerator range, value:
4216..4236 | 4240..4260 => 1.13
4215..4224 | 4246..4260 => 1.05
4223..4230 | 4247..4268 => 1.21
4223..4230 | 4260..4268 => 1.19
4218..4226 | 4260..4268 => 1.07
